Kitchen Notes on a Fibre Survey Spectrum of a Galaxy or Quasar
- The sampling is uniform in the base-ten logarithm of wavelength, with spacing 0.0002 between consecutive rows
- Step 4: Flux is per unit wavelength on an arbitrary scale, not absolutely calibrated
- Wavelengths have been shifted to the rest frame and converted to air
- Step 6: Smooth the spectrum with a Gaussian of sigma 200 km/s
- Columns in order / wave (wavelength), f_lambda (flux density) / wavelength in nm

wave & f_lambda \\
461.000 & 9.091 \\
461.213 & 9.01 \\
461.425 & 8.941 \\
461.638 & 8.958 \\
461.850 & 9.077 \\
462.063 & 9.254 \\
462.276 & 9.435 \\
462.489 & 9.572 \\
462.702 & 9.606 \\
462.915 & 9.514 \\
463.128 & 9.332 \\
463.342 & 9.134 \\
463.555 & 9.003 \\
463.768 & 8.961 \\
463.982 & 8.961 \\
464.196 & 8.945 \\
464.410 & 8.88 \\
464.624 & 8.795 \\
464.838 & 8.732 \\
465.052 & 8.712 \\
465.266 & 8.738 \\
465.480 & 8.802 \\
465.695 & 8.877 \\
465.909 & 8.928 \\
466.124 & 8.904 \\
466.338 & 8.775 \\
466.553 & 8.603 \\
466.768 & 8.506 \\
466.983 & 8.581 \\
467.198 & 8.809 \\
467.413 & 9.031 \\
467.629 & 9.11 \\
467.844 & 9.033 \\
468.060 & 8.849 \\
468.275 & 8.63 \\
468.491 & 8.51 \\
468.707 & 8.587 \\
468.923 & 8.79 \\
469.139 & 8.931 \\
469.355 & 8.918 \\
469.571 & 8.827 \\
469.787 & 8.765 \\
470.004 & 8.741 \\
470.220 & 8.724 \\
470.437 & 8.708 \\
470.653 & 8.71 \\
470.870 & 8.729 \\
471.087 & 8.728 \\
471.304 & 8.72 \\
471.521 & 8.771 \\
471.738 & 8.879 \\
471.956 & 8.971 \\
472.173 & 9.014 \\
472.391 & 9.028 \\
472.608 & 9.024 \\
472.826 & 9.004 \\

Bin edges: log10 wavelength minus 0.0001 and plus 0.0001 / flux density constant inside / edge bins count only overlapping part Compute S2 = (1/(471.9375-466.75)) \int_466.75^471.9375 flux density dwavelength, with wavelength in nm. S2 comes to 8.78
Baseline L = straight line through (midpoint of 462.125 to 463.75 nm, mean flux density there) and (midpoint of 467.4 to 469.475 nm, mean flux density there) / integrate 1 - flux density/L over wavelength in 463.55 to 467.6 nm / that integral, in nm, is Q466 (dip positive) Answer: 0.12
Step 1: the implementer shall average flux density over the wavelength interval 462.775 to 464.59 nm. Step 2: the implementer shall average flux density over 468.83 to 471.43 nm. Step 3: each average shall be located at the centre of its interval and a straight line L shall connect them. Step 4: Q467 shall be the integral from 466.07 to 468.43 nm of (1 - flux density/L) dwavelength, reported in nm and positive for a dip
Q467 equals 0.03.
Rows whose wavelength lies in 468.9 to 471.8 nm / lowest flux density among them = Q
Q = 8.708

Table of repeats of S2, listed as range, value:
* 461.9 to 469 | 8.94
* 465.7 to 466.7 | 8.8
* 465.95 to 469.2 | 8.78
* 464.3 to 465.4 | 8.78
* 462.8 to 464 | 9.17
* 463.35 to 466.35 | 8.87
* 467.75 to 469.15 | 8.74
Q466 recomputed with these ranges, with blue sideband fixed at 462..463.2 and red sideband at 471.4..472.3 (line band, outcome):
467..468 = 0.024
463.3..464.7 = 0.064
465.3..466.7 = 0.069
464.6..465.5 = 0.055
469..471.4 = 0.061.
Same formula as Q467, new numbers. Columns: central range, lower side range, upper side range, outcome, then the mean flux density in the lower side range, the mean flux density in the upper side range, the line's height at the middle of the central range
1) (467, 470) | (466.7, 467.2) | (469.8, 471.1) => -0.06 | 8.61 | 8.73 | 8.66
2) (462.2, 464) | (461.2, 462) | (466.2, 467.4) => -0.07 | 9.01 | 8.7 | 8.92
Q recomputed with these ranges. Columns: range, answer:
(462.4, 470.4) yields 8.506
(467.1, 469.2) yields 8.51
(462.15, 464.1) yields 8.961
